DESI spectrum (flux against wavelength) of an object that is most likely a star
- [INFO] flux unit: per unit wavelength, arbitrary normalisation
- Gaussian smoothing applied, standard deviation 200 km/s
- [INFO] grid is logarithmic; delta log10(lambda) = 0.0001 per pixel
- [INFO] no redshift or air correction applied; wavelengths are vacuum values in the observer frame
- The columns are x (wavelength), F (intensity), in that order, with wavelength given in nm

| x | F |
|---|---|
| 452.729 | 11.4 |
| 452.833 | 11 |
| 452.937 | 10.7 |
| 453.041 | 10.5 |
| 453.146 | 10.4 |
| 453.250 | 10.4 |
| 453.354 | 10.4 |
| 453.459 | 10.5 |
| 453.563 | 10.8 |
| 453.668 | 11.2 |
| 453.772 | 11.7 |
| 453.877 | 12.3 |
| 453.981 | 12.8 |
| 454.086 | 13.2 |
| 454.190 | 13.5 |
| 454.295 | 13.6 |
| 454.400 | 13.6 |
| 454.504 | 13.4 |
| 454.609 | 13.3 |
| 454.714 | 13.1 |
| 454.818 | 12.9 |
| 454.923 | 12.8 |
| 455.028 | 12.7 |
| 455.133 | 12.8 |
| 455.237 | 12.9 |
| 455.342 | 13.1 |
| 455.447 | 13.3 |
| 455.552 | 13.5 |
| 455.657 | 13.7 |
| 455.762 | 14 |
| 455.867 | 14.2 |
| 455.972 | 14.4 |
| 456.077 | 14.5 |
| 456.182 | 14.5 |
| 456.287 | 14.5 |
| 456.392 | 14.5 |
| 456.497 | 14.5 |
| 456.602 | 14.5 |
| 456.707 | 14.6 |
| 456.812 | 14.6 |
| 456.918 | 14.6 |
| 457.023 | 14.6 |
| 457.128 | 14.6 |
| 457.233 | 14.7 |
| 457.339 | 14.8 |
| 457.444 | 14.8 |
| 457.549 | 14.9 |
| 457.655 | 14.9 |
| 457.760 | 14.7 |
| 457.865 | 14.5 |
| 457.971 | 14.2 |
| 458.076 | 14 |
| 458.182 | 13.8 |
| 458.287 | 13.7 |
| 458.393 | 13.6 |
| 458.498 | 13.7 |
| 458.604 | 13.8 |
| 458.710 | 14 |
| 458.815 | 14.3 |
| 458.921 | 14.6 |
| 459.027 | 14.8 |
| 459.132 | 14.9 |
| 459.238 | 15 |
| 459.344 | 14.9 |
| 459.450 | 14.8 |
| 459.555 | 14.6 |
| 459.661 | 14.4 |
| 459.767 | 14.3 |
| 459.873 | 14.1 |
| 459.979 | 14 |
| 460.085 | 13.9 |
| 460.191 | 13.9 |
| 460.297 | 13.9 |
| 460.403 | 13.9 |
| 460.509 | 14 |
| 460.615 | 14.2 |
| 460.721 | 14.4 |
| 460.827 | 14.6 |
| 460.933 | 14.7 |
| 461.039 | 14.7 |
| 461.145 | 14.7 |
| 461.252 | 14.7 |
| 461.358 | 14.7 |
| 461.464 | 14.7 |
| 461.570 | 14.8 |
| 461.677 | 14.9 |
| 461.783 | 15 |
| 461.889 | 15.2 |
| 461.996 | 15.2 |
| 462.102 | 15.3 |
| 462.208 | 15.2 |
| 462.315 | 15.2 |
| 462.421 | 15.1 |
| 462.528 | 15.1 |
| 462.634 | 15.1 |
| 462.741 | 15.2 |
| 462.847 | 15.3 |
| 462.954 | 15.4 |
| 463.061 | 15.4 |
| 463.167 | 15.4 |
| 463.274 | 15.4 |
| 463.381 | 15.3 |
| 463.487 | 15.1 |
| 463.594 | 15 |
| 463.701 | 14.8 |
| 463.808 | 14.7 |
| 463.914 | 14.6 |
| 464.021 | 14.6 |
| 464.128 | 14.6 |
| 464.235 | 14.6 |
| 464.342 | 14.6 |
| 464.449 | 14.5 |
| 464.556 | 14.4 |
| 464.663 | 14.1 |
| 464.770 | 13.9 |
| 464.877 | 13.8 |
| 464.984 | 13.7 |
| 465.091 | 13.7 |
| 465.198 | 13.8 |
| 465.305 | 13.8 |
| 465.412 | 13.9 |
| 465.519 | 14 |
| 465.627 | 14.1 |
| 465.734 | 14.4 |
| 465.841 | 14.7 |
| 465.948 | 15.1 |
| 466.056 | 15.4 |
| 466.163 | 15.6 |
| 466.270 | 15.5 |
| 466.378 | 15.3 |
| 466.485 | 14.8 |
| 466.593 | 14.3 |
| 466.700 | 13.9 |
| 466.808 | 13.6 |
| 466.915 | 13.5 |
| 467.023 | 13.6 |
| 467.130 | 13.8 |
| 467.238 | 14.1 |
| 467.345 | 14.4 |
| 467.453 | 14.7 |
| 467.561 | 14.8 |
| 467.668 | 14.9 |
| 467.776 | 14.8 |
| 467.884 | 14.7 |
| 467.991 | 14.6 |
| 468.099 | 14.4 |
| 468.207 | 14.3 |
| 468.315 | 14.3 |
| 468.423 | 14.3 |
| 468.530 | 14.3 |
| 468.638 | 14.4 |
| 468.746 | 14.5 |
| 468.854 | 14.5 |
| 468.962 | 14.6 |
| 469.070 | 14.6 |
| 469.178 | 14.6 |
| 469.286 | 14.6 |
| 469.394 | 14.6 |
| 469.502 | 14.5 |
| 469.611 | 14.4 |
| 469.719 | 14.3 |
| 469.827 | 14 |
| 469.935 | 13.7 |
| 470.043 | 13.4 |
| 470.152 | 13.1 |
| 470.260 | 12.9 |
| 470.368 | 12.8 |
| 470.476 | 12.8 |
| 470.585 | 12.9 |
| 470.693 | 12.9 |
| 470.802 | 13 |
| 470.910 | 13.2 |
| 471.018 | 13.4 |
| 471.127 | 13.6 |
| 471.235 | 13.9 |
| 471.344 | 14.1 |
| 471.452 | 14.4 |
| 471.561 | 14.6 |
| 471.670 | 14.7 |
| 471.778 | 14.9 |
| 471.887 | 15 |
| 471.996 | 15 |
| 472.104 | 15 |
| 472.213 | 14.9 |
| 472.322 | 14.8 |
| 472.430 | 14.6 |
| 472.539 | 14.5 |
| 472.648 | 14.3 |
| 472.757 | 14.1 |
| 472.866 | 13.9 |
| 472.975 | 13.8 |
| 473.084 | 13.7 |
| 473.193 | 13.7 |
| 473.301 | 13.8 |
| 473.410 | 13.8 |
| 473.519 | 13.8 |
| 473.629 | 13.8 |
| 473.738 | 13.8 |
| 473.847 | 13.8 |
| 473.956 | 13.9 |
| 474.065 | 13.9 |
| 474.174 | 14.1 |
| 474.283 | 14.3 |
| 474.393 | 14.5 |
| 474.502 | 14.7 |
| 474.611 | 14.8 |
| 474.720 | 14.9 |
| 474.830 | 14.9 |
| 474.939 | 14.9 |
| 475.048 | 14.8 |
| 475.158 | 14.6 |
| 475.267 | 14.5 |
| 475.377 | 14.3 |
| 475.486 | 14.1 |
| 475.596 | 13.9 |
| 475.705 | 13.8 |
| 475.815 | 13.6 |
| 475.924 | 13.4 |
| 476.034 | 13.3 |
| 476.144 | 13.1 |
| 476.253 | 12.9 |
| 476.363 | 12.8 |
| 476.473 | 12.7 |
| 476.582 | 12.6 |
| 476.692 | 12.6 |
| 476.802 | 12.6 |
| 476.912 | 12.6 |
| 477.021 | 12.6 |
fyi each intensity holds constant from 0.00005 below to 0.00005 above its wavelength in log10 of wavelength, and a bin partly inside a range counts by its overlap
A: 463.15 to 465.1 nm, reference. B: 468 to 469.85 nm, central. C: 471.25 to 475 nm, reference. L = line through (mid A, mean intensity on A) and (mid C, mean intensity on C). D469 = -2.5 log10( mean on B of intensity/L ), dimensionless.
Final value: 0.00 mag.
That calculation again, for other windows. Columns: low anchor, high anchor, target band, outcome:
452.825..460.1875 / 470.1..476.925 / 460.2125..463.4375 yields -0.09 mag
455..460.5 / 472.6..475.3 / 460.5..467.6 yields -0.03 mag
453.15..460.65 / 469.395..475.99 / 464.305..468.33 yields -0.03 mag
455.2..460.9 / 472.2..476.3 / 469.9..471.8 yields 0.05 mag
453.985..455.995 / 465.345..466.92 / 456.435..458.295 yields -0.07 mag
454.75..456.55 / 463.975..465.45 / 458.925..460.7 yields -0.04 mag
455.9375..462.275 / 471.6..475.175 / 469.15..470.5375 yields 0.05 mag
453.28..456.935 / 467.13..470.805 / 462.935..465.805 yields -0.05 mag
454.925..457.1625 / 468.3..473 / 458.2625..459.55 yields -0.03 mag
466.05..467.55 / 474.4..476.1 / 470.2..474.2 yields 0.03 mag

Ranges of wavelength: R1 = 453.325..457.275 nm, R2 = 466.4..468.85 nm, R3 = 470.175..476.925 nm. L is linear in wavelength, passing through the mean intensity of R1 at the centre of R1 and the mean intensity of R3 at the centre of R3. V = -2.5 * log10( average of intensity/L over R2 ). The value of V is -0.05 mag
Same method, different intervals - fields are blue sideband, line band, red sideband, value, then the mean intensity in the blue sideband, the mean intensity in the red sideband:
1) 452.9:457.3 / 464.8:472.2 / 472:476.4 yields -0.03 mag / 13.1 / 14.1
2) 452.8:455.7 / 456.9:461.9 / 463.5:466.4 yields -0.09 mag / 12.3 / 14.5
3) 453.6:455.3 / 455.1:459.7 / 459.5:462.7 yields -0.05 mag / 12.8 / 14.6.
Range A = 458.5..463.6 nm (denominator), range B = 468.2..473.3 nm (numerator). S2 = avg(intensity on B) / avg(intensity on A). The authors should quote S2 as 0.96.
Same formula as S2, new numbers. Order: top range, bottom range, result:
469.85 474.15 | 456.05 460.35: 0.97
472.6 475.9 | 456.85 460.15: 0.98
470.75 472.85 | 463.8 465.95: 1.00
